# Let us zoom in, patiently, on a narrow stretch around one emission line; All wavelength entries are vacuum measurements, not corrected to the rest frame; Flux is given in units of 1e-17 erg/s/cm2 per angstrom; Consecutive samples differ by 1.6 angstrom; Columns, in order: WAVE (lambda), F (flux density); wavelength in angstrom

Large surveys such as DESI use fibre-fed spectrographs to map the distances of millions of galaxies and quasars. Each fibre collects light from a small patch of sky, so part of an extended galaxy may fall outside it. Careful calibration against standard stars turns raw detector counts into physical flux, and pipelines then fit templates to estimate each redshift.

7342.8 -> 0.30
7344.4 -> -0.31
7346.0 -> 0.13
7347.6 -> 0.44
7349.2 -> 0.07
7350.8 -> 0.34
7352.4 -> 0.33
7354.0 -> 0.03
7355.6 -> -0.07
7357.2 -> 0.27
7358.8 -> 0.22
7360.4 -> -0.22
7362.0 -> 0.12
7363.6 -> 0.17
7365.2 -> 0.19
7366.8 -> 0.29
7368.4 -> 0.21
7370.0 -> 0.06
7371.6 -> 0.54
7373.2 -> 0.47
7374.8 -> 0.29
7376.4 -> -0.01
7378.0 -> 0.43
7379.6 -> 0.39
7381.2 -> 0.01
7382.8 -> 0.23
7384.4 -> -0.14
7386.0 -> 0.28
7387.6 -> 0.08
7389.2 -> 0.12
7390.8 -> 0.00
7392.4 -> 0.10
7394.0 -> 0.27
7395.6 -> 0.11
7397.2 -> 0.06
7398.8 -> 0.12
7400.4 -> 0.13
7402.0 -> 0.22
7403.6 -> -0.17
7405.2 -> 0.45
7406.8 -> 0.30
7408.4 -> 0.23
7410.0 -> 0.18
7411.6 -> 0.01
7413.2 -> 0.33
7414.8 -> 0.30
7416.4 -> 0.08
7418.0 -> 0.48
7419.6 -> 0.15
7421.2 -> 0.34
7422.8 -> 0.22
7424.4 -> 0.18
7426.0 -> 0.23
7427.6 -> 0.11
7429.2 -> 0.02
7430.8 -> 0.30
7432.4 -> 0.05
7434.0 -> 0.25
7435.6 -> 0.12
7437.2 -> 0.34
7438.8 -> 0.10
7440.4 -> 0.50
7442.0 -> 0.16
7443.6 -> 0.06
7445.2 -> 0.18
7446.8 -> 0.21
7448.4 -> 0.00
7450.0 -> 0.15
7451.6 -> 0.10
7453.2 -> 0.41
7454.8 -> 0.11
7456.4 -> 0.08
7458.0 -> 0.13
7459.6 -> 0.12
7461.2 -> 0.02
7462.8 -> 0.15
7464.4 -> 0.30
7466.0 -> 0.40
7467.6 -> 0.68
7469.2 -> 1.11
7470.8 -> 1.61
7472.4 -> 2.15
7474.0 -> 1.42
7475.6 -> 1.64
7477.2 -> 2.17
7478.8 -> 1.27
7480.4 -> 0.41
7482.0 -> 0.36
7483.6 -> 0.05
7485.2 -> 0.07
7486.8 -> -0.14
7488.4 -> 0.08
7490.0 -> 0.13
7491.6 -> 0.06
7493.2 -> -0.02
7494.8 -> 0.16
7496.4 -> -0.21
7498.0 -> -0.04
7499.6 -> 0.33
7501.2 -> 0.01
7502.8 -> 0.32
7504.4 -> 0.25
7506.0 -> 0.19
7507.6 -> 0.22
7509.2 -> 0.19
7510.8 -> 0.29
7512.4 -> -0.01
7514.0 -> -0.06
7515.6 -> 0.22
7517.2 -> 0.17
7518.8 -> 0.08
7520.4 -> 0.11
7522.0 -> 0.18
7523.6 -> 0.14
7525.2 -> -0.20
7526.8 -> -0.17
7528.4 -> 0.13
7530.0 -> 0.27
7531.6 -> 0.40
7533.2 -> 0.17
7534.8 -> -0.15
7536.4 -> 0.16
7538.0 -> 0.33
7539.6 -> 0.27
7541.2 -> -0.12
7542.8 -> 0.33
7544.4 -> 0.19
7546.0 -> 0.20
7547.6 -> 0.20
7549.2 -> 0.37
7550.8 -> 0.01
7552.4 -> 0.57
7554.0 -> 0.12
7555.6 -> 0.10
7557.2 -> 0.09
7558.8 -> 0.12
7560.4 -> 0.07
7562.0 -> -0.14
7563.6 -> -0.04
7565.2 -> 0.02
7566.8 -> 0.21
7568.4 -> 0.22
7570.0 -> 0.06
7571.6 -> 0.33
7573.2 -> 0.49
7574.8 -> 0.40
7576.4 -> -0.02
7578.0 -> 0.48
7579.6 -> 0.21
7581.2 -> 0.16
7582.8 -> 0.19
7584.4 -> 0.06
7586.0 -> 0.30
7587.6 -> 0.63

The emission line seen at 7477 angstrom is [O II]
